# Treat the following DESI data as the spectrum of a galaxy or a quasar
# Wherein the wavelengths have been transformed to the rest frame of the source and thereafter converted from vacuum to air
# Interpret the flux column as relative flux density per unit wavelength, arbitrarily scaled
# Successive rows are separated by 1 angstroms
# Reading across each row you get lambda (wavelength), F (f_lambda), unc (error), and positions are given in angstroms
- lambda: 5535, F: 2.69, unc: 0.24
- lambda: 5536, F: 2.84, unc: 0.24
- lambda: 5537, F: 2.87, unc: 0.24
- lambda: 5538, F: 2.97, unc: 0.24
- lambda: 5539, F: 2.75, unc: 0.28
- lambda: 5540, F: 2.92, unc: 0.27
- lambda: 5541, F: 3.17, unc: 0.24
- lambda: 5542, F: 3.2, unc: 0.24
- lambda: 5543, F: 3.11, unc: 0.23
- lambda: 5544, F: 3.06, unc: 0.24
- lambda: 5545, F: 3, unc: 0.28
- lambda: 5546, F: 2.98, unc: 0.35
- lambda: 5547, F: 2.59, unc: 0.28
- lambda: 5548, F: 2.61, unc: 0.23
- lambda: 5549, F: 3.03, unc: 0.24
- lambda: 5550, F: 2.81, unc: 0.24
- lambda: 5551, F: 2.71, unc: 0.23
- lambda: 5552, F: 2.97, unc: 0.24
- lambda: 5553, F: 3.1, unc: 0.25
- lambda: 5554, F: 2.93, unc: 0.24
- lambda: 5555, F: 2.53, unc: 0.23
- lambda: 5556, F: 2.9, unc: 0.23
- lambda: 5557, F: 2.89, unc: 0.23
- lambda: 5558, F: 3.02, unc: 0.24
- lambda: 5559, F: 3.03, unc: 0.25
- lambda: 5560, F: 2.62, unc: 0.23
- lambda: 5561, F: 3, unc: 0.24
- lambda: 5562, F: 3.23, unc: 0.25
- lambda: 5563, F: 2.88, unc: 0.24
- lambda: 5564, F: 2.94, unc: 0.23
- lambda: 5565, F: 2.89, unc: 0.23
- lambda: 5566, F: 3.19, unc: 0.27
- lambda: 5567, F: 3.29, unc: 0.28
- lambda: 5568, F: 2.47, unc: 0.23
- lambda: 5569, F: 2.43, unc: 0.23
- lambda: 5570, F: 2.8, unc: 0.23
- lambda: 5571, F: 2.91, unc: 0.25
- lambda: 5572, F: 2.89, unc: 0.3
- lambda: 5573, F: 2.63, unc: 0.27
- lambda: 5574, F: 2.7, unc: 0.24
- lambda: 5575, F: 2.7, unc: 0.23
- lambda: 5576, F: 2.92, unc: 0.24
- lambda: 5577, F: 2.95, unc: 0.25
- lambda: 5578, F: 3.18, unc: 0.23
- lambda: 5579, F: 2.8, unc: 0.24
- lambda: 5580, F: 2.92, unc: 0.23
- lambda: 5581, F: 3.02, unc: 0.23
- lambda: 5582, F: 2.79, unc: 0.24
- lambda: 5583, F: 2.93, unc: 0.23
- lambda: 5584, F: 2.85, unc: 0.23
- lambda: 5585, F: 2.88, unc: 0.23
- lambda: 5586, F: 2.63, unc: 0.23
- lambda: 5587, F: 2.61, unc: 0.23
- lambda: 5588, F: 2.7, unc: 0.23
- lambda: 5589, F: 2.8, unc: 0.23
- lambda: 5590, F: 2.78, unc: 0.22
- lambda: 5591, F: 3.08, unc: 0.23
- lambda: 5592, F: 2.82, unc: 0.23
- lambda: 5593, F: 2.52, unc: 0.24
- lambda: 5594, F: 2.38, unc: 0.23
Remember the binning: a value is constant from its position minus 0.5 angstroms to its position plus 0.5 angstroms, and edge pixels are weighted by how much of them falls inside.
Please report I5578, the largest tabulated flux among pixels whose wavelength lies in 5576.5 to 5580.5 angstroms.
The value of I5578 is 3.18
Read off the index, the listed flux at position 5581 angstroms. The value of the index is 3.02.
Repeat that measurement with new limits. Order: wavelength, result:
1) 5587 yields 2.61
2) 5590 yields 2.78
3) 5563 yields 2.88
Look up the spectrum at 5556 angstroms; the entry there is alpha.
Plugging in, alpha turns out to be 2.9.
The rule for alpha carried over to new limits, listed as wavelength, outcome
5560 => 2.62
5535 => 2.69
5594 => 2.38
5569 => 2.43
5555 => 2.53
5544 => 3.06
